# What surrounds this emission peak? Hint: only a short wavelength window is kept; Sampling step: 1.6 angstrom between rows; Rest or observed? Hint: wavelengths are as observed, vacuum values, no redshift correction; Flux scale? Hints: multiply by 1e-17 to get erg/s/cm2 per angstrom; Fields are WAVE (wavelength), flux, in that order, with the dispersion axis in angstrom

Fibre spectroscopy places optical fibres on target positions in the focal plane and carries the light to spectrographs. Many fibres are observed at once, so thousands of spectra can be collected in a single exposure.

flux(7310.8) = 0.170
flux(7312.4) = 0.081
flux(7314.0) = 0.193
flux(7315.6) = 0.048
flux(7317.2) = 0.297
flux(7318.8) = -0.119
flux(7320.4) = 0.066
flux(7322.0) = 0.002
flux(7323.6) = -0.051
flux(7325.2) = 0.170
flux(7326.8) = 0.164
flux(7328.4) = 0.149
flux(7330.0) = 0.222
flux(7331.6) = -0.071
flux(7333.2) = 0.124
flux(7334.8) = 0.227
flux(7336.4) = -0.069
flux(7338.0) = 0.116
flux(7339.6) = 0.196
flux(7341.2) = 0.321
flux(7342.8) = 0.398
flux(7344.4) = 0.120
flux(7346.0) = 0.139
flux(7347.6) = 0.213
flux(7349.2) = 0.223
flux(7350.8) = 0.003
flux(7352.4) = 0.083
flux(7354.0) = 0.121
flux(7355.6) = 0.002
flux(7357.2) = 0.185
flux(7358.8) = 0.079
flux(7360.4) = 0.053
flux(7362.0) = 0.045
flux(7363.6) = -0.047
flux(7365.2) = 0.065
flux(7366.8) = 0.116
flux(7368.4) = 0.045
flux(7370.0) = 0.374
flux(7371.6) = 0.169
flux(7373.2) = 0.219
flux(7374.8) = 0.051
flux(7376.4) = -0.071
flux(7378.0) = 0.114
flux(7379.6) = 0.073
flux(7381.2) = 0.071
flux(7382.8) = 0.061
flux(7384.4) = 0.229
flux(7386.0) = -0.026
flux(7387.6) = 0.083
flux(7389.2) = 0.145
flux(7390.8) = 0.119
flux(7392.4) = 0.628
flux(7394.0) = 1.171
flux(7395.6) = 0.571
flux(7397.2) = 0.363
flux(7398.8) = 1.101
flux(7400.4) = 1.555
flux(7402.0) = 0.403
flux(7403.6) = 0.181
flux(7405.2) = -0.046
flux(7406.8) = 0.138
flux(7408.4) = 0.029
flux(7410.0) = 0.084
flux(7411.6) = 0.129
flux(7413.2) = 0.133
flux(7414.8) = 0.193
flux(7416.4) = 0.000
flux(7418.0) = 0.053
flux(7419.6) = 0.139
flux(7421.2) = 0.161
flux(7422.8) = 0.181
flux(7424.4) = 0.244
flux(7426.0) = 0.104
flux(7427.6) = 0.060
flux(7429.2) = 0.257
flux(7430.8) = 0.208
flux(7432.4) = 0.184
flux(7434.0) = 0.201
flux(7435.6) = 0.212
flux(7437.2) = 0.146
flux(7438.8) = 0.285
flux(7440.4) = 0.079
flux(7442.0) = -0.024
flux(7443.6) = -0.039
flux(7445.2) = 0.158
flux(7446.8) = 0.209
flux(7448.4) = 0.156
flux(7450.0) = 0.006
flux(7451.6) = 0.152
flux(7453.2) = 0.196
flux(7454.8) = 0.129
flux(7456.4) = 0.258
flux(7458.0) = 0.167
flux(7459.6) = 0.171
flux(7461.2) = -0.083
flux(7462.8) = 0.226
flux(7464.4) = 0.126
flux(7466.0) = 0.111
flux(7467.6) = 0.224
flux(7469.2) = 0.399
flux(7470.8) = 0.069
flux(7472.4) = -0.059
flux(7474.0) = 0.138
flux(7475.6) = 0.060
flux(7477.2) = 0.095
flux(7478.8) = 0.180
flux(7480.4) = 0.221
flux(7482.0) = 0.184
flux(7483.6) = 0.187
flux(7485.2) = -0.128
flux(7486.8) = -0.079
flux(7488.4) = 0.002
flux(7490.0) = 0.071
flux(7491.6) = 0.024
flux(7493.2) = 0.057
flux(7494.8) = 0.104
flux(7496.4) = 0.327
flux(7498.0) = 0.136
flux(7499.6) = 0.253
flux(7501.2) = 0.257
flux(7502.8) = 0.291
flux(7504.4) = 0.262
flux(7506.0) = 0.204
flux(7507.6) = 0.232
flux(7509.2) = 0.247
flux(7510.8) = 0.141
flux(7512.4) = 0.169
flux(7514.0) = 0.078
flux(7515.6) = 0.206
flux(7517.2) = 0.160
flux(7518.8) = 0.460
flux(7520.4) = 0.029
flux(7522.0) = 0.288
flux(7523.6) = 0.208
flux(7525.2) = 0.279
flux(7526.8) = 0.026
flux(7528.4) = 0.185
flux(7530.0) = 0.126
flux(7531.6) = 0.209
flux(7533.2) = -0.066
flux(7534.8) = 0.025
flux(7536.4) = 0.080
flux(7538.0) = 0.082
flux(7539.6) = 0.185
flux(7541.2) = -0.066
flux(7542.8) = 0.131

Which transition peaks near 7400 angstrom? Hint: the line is [O II]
